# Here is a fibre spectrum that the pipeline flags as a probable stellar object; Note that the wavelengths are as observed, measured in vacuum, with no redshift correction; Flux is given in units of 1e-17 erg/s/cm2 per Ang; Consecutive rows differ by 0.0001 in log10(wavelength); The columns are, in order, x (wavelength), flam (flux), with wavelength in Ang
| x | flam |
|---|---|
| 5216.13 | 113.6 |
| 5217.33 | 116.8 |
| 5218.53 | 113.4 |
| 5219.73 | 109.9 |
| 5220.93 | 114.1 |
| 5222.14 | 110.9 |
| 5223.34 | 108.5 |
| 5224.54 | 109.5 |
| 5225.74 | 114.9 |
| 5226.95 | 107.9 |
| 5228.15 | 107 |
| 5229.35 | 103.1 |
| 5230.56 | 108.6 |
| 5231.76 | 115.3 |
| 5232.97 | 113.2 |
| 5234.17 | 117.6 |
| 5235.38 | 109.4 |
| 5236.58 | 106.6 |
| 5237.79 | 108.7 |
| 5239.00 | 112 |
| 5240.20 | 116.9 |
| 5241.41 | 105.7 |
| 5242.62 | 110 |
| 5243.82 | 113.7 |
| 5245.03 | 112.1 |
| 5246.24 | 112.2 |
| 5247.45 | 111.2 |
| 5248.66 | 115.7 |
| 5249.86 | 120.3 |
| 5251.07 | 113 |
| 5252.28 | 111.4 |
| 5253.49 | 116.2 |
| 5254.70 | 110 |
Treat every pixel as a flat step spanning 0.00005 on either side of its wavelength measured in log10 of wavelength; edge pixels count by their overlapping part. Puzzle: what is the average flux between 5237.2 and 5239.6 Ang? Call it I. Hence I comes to 110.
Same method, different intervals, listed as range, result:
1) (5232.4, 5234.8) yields 115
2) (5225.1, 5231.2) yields 108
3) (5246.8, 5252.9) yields 114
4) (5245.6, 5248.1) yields 112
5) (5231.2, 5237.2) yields 112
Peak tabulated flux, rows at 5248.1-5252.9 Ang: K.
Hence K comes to 120.3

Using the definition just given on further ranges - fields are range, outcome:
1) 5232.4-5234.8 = 117.6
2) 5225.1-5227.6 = 114.9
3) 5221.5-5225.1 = 110.9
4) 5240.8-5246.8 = 113.7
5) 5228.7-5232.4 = 115.3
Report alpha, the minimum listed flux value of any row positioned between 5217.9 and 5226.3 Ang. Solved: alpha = 108.5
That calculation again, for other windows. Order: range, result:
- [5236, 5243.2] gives 105.7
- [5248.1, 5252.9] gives 111.4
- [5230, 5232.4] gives 108.6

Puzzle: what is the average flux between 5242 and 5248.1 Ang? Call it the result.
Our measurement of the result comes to 112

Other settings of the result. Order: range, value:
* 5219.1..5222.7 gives 112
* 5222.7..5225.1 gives 109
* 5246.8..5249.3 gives 114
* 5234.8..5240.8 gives 111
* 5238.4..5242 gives 112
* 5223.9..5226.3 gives 112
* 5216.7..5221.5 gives 114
